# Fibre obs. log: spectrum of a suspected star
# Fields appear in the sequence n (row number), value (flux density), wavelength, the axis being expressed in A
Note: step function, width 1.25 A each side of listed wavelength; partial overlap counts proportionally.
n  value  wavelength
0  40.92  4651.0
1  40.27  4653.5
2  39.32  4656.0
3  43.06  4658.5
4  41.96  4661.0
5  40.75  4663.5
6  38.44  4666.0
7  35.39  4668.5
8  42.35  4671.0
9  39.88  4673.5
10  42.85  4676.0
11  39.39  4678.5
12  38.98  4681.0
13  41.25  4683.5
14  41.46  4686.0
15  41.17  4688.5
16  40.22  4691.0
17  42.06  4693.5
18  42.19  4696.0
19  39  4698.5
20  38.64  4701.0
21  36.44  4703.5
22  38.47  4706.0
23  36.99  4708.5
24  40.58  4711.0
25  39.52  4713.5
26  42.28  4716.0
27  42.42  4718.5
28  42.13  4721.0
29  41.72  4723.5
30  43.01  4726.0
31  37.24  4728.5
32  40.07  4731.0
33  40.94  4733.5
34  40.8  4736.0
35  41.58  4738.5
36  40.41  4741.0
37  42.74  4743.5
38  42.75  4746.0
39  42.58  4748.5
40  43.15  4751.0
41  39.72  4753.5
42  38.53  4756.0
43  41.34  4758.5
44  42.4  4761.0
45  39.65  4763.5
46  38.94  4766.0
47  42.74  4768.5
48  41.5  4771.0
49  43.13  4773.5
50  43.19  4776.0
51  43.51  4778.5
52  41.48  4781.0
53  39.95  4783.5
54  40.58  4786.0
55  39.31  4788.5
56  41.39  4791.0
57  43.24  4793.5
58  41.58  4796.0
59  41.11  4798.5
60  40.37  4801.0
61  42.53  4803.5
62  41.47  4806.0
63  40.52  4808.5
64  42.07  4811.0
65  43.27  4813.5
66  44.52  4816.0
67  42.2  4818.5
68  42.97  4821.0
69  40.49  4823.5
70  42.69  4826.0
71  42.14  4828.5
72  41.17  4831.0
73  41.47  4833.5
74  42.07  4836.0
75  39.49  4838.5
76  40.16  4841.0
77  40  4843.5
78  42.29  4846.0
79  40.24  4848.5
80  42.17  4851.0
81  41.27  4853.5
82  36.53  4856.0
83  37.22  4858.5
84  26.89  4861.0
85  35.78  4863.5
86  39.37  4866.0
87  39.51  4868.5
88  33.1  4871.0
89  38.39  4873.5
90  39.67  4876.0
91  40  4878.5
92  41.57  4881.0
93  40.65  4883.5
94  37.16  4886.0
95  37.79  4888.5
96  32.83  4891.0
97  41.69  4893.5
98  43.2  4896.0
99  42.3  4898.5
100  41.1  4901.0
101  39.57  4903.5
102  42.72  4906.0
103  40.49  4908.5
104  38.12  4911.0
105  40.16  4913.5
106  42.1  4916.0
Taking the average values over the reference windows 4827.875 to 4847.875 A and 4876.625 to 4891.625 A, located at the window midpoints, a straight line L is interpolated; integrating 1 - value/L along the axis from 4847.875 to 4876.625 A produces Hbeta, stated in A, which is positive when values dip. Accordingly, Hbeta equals 1.71 A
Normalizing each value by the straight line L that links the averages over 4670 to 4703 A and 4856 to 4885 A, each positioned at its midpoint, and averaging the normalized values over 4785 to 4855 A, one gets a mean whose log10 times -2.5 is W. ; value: -0.09 mag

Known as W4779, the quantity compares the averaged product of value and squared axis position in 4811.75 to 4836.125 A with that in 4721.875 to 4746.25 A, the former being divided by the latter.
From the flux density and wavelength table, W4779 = 1.07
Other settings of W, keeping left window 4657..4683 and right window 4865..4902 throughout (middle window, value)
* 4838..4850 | -0.03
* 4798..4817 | -0.06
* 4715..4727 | -0.06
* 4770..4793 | -0.05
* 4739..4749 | -0.06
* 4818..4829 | -0.07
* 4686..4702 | -0.01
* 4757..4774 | -0.04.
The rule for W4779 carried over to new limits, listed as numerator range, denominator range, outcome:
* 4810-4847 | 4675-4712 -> 1.11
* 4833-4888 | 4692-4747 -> 1.02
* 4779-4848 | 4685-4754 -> 1.06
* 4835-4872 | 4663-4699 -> 1.02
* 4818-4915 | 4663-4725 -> 1.06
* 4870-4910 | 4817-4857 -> 0.98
